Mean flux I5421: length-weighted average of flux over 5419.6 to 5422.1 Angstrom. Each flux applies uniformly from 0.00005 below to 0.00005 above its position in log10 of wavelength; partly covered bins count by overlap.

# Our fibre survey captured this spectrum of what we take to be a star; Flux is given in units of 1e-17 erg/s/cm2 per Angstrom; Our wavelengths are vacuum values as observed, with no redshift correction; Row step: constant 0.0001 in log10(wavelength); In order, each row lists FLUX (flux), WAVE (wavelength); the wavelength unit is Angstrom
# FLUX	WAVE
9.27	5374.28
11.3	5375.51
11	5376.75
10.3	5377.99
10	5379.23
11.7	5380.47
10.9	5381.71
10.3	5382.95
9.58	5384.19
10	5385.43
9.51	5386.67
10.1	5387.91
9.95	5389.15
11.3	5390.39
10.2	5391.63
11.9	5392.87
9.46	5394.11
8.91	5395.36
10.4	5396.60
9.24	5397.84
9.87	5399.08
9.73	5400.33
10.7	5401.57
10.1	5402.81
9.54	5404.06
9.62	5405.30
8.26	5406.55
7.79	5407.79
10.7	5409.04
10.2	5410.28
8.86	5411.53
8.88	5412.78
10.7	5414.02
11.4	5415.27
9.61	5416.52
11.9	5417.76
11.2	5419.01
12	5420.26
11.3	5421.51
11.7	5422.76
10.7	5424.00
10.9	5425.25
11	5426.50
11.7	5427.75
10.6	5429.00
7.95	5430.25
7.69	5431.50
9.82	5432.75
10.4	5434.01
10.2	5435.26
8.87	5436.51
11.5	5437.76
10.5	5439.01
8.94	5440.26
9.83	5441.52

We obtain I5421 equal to 11.6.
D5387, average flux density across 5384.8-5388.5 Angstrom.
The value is 9.87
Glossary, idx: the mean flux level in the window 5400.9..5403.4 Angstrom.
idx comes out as 10.4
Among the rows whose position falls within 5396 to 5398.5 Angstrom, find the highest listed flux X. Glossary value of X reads 10.4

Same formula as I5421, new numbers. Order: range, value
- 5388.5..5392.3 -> 10.5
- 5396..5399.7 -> 9.85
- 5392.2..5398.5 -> 9.99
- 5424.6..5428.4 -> 11.2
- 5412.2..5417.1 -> 10.2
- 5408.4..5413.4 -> 9.65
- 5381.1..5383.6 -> 10.6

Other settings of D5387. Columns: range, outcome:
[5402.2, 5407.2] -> 9.36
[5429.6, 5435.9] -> 9.21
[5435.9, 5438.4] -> 10.2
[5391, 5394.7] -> 10.5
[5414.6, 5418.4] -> 11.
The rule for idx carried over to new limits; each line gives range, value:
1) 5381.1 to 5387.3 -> 10.1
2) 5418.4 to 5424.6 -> 11.4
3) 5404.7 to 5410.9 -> 9.31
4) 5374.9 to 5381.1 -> 10.8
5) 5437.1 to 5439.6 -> 11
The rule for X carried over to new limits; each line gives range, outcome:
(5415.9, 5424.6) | 12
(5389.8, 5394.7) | 11.9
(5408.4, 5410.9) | 10.7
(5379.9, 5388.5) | 11.7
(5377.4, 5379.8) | 10.3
